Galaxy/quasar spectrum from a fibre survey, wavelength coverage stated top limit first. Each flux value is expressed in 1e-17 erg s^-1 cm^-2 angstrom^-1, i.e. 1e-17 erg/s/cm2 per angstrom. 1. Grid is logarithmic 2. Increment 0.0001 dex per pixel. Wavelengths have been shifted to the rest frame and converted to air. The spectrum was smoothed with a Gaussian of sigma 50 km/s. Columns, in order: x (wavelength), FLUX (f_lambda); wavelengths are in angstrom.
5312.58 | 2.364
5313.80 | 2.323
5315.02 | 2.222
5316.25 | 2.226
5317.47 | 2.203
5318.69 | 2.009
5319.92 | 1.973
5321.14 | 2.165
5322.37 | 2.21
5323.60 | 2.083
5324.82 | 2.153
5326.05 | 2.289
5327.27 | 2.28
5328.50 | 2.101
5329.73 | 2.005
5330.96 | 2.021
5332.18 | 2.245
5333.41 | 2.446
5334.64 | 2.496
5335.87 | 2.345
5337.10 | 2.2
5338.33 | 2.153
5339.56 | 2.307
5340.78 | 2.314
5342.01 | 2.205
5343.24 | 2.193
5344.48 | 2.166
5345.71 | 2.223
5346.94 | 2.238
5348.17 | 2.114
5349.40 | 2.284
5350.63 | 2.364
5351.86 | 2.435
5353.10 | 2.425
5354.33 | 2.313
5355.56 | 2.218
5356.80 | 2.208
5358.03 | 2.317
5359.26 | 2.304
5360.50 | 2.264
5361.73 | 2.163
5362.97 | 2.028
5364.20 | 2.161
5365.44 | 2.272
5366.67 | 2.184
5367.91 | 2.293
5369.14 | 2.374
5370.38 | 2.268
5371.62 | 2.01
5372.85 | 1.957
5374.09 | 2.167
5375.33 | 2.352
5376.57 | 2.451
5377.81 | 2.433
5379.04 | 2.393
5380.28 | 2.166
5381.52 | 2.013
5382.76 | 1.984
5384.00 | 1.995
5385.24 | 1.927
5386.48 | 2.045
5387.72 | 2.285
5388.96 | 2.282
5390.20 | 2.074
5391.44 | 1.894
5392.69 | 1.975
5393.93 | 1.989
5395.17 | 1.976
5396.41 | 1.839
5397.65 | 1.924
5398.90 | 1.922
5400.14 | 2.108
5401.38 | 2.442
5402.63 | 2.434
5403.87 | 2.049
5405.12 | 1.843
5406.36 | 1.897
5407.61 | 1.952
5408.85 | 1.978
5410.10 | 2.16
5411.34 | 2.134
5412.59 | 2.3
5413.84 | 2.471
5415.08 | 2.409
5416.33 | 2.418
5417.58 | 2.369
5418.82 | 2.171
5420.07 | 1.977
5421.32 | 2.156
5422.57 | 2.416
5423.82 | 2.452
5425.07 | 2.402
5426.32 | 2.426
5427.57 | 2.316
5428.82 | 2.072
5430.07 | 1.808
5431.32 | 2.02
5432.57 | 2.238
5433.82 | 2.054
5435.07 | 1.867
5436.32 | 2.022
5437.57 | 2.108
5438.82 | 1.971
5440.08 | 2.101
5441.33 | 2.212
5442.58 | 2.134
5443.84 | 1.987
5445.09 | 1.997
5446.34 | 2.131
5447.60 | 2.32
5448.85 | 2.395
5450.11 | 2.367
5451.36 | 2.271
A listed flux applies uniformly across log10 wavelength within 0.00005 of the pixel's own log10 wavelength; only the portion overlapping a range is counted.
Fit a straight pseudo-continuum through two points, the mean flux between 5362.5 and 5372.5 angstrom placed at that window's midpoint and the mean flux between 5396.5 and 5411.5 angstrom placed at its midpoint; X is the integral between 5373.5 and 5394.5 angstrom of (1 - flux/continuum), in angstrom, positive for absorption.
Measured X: -0.07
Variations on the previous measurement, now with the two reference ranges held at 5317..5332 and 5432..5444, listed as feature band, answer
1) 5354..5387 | -1.4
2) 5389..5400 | 0.6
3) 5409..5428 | -2.0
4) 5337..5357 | -1.3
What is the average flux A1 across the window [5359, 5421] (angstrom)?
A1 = 2.15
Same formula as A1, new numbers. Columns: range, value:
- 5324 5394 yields 2.21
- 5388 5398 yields 2.01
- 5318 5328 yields 2.15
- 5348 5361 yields 2.3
